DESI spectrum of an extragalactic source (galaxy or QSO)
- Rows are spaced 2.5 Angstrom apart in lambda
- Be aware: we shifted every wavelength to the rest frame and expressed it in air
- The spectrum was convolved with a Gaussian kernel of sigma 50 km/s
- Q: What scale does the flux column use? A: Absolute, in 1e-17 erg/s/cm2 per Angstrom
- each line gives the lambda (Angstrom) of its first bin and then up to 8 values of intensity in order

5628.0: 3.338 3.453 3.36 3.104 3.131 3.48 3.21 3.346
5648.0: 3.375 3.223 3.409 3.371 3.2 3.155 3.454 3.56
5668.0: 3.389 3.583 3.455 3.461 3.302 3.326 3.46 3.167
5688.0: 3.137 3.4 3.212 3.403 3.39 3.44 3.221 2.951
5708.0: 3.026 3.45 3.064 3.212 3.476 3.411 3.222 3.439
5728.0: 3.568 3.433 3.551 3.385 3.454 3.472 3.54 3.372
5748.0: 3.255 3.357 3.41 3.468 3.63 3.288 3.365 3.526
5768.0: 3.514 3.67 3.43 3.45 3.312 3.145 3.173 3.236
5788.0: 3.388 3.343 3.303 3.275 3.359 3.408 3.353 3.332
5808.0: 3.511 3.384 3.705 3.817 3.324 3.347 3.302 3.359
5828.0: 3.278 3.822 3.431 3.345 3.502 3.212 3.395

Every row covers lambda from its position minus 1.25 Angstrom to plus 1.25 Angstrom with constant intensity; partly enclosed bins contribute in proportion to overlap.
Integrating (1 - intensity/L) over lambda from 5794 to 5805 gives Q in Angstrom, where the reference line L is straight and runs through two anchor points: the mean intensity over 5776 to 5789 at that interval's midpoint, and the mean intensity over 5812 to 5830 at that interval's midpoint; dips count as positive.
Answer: 0.01 Angstrom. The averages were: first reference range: 3.26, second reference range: 3.46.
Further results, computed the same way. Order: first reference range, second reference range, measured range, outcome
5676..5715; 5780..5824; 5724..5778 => -2.1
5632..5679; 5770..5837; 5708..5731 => 0.2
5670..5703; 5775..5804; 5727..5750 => -0.8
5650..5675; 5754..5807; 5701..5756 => 0.5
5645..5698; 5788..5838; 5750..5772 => -0.5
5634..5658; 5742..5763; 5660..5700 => -0.5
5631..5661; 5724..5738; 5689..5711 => 0.9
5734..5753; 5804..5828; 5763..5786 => 0.2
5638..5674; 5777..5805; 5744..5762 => -0.4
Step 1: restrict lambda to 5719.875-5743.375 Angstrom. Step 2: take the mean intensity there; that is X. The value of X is 3.45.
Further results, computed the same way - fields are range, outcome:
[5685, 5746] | 3.34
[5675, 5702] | 3.33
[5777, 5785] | 3.21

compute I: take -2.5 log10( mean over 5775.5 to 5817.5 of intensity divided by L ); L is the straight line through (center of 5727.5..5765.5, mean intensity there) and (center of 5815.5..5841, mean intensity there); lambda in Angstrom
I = 0.015 mag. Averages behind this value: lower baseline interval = 3.44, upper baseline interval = 3.42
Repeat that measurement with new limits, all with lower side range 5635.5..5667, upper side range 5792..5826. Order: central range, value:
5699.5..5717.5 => 0.050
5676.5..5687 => 0.008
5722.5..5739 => -0.025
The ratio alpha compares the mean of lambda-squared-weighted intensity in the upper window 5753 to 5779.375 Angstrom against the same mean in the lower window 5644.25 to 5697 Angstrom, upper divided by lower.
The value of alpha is 1.1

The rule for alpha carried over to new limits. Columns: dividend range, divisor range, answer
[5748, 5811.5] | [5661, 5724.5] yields 1.05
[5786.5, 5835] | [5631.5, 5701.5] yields 1.08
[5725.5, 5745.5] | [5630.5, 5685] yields 1.07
